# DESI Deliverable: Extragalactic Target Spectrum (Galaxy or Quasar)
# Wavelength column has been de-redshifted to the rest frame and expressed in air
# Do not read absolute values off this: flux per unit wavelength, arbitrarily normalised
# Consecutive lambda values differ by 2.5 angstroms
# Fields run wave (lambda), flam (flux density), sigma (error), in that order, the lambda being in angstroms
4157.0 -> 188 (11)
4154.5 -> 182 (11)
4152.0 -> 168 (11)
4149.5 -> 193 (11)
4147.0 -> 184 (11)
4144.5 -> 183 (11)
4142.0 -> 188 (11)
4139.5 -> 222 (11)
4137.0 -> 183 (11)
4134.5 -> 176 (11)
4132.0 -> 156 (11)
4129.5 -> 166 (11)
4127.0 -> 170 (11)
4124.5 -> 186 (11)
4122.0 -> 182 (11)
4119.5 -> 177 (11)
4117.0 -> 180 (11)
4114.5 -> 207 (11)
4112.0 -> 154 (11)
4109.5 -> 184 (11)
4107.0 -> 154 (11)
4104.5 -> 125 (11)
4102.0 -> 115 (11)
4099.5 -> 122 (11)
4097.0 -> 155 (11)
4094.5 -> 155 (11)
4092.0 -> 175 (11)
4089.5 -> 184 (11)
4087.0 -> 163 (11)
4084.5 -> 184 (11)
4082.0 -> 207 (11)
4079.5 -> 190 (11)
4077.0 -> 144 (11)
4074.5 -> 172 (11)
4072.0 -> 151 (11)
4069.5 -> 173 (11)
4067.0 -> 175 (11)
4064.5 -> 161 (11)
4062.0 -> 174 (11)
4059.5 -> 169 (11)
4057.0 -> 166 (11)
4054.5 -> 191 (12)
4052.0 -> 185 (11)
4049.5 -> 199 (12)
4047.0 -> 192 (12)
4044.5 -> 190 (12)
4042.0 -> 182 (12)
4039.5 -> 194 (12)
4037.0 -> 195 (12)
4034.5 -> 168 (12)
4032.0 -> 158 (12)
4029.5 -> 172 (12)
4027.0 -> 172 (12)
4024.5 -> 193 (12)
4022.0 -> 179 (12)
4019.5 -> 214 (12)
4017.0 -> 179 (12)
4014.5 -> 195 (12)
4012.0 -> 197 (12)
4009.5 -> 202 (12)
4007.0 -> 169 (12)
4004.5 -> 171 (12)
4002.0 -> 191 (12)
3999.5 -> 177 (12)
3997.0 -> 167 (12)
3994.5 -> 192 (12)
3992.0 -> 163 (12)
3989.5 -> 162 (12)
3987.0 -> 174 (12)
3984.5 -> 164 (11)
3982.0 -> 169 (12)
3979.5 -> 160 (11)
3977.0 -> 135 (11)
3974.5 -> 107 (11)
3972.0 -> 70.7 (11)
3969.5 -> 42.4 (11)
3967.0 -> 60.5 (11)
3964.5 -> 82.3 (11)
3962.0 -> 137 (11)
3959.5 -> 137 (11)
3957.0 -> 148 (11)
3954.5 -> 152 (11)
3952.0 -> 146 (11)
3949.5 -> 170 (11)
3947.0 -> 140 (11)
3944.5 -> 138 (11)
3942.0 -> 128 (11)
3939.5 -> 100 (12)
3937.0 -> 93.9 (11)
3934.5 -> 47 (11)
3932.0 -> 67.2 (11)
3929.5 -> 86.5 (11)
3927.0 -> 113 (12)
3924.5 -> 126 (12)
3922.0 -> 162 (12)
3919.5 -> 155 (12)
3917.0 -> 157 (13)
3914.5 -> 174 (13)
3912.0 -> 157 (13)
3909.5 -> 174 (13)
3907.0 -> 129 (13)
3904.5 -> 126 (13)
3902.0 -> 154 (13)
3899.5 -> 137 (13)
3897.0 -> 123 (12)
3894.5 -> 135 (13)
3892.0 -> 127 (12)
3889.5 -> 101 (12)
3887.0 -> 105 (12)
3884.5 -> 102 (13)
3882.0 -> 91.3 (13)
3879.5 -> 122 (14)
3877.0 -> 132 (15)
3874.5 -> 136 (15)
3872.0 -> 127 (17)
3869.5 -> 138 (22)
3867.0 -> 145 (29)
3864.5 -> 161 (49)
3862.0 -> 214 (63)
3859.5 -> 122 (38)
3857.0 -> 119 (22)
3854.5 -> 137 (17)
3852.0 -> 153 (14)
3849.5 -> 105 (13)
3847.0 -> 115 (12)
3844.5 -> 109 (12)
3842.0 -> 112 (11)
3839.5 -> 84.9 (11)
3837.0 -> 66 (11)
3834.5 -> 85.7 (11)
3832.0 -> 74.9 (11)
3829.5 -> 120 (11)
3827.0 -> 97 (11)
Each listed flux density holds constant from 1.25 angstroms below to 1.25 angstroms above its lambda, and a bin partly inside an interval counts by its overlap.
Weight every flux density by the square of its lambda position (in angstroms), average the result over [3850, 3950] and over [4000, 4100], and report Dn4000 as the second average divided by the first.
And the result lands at 1.5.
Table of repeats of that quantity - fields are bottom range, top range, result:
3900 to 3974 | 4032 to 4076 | 1.53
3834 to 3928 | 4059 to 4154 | 1.47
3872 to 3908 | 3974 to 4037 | 1.50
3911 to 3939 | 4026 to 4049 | 1.59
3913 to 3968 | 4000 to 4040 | 1.54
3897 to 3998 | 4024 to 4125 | 1.39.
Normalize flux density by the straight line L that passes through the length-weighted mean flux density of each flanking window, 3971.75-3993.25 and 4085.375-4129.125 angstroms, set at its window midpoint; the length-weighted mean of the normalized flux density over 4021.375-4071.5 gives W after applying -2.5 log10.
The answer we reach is -0.15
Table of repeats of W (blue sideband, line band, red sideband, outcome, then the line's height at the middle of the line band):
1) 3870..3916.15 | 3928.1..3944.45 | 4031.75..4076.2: 0.496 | 144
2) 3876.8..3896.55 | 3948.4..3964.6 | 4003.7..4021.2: 0.095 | 156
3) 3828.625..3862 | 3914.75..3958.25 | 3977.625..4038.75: 0.178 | 149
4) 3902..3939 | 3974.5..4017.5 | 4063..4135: -0.197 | 144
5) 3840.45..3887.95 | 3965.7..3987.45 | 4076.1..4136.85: 0.237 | 147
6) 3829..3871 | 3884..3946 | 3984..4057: 0.153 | 145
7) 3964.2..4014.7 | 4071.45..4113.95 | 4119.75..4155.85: 0.065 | 172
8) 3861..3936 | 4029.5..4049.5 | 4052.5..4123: -0.159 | 158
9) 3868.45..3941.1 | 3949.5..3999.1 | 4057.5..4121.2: 0.027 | 140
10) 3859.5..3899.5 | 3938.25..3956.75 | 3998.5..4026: 0.149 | 160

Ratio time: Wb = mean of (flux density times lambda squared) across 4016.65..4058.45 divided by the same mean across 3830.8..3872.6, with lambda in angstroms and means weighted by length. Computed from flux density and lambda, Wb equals 1.66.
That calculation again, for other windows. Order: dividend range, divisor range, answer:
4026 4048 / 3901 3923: 1.25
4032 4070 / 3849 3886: 1.48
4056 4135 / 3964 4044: 1.08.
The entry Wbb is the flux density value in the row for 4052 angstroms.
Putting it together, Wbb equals 185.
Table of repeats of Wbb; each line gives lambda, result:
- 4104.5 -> 125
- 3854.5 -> 137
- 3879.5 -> 122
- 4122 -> 182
